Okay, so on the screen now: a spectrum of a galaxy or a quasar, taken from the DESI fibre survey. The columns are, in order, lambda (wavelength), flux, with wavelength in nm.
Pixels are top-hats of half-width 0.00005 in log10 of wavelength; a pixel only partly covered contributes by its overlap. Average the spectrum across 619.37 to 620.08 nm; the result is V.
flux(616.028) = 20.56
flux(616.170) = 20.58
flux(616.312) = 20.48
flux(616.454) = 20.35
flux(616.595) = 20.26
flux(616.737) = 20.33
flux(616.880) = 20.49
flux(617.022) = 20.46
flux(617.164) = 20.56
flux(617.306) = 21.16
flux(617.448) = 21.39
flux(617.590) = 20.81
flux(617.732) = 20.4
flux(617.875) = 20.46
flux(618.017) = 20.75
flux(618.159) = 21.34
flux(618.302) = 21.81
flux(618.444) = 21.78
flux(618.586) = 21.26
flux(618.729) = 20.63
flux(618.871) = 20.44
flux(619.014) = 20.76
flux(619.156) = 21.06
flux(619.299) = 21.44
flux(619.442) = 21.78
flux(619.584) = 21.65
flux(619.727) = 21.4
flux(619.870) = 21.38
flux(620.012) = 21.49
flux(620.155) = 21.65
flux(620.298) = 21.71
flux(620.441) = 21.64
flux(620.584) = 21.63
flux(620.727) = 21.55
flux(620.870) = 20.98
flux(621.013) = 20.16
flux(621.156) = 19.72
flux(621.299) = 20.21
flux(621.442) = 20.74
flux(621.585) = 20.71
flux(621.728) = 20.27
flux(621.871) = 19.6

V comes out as 21.6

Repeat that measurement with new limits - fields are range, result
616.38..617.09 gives 20.4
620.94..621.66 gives 20.3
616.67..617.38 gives 20.6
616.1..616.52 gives 20.5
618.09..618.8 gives 21.4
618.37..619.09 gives 21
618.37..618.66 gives 21.5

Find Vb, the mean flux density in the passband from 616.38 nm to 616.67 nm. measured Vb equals 20.4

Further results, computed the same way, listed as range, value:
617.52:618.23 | 20.8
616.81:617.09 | 20.5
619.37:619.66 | 21.7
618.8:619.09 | 20.6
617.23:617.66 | 21.1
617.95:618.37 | 21.3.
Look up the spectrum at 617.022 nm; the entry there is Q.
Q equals 20.46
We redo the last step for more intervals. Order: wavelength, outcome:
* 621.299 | 20.21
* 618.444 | 21.78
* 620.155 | 21.65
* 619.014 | 20.76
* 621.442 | 20.74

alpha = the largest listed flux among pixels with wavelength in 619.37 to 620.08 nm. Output 21.78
